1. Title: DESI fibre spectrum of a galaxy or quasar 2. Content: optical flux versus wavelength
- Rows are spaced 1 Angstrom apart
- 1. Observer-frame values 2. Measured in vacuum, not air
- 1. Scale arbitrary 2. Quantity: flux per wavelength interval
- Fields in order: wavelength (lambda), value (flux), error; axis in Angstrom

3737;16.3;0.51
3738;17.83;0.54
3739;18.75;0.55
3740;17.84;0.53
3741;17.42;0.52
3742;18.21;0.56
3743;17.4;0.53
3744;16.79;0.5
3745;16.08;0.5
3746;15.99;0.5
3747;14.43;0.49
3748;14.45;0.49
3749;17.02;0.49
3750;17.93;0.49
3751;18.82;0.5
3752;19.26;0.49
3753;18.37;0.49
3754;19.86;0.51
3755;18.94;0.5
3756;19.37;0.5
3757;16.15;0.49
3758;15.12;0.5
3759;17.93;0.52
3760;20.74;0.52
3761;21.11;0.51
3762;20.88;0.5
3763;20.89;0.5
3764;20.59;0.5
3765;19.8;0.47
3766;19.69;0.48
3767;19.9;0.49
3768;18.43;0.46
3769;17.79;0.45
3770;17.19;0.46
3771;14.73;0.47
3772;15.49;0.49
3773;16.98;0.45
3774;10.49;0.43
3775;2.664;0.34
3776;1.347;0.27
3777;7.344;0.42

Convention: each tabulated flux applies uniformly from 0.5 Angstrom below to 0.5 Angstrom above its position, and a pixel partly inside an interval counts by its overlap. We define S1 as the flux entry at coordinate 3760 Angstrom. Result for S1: 20.74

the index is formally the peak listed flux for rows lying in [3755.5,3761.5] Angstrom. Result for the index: 21.11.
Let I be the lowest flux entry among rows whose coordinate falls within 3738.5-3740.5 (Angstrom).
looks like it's 17.84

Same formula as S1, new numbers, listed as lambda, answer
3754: 19.86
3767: 19.9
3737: 16.3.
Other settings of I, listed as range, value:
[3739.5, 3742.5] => 17.42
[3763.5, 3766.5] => 19.69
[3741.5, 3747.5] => 14.43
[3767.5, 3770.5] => 17.19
